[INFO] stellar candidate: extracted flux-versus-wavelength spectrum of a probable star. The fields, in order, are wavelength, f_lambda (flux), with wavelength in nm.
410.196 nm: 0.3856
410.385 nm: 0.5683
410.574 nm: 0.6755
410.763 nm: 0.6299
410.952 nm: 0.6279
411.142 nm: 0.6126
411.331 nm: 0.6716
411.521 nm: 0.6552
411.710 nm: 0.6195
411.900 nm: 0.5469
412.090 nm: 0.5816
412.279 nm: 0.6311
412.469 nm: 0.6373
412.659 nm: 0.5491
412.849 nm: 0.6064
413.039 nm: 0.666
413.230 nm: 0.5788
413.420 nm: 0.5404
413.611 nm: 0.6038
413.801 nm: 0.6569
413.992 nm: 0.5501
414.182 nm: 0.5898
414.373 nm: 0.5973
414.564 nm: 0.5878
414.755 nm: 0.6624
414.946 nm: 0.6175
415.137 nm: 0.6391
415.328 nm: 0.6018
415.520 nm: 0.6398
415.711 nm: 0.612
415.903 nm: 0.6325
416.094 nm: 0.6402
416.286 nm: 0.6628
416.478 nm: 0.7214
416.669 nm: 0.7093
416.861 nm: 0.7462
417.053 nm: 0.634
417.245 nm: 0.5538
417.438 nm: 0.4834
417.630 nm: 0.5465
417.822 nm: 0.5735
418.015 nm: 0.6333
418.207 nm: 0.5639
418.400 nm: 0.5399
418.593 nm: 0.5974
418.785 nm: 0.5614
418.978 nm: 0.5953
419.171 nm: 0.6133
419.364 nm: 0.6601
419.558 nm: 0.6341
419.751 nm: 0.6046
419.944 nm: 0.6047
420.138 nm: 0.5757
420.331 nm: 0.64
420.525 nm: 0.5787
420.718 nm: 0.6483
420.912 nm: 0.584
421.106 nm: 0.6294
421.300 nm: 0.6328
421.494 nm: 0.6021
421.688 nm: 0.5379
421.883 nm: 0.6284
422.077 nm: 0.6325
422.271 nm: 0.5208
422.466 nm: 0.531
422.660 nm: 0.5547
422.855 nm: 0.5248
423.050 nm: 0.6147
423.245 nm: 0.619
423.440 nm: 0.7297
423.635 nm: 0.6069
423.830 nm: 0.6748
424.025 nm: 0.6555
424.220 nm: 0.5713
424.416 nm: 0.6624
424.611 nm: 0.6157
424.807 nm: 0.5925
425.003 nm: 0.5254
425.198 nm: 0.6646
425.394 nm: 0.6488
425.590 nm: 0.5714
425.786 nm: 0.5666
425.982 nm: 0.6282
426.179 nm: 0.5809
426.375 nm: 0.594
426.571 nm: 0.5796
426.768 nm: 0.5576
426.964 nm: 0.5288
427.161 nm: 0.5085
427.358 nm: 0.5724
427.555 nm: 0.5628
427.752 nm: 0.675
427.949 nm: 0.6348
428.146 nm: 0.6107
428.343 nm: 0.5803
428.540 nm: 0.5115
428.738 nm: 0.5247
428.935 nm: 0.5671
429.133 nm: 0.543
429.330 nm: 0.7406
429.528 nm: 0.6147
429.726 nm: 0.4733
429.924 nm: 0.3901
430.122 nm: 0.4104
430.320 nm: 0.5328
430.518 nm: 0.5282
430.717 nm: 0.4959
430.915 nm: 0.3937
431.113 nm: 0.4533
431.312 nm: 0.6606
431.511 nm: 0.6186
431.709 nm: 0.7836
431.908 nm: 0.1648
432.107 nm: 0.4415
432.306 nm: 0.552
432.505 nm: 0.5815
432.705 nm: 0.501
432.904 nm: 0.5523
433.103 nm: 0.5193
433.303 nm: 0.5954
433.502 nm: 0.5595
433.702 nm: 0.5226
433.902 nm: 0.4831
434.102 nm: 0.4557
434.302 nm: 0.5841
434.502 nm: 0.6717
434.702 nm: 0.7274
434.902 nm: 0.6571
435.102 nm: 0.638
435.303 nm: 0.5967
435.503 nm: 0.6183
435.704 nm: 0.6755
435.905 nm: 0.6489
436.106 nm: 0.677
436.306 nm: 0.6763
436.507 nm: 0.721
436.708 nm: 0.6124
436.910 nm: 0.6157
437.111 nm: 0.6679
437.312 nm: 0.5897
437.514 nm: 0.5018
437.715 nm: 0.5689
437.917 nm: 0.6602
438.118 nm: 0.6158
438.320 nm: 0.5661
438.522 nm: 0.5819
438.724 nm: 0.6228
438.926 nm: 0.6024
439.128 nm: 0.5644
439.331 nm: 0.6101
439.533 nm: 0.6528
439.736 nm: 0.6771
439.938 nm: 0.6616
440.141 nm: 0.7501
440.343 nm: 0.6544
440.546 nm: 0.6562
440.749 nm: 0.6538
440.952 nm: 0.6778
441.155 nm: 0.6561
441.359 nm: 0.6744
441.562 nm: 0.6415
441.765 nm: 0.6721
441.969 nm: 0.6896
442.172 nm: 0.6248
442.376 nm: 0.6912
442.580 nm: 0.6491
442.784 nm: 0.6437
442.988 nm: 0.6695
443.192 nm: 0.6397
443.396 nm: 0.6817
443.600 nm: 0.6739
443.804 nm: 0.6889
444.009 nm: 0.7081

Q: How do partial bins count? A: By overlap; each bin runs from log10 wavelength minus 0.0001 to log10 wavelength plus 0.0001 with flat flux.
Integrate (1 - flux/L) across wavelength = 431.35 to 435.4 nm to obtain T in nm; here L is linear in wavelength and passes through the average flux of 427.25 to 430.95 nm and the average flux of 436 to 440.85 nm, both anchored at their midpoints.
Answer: 0.17 nm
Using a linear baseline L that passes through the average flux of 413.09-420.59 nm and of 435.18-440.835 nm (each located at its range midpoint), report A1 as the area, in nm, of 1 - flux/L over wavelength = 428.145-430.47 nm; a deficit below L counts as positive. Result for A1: 0.32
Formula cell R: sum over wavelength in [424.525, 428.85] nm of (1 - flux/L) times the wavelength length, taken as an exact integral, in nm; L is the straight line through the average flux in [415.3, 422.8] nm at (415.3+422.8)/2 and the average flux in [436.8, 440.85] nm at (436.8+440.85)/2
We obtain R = 0.21 nm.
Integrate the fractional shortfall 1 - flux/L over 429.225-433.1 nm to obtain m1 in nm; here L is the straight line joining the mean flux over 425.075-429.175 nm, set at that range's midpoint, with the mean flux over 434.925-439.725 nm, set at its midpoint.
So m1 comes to 0.50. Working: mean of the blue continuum 0.582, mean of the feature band 0.521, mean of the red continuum 0.623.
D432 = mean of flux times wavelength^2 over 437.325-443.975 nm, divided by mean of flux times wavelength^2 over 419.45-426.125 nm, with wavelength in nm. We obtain 1.15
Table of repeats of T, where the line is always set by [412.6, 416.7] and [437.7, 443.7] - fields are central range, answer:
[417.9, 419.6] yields 0.07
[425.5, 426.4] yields 0.06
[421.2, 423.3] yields 0.16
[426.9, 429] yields 0.21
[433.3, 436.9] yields 0.13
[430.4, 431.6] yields 0.21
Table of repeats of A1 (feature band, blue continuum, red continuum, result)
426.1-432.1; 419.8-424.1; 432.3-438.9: 0.58 nm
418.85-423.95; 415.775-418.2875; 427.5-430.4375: -0.06 nm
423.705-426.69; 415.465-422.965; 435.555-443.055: 0.04 nm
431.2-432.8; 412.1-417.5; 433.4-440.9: 0.22 nm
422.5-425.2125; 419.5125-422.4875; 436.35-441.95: -0.03 nm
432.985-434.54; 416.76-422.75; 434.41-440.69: 0.21 nm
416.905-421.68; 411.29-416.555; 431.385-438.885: 0.11 nm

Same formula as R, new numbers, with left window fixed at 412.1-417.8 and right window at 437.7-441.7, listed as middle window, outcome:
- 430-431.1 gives 0.28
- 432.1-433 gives 0.14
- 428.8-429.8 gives 0.07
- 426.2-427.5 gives 0.14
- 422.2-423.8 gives 0.08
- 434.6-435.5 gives -0.02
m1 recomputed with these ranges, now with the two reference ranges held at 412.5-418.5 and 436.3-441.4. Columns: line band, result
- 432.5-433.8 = 0.17 nm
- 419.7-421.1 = 0.02 nm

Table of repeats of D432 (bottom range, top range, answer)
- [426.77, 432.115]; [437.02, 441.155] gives 1.22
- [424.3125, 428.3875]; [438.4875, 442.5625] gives 1.17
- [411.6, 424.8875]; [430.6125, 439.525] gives 1.04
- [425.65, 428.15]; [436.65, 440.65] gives 1.13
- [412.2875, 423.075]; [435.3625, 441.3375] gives 1.16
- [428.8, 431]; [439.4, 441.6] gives 1.36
